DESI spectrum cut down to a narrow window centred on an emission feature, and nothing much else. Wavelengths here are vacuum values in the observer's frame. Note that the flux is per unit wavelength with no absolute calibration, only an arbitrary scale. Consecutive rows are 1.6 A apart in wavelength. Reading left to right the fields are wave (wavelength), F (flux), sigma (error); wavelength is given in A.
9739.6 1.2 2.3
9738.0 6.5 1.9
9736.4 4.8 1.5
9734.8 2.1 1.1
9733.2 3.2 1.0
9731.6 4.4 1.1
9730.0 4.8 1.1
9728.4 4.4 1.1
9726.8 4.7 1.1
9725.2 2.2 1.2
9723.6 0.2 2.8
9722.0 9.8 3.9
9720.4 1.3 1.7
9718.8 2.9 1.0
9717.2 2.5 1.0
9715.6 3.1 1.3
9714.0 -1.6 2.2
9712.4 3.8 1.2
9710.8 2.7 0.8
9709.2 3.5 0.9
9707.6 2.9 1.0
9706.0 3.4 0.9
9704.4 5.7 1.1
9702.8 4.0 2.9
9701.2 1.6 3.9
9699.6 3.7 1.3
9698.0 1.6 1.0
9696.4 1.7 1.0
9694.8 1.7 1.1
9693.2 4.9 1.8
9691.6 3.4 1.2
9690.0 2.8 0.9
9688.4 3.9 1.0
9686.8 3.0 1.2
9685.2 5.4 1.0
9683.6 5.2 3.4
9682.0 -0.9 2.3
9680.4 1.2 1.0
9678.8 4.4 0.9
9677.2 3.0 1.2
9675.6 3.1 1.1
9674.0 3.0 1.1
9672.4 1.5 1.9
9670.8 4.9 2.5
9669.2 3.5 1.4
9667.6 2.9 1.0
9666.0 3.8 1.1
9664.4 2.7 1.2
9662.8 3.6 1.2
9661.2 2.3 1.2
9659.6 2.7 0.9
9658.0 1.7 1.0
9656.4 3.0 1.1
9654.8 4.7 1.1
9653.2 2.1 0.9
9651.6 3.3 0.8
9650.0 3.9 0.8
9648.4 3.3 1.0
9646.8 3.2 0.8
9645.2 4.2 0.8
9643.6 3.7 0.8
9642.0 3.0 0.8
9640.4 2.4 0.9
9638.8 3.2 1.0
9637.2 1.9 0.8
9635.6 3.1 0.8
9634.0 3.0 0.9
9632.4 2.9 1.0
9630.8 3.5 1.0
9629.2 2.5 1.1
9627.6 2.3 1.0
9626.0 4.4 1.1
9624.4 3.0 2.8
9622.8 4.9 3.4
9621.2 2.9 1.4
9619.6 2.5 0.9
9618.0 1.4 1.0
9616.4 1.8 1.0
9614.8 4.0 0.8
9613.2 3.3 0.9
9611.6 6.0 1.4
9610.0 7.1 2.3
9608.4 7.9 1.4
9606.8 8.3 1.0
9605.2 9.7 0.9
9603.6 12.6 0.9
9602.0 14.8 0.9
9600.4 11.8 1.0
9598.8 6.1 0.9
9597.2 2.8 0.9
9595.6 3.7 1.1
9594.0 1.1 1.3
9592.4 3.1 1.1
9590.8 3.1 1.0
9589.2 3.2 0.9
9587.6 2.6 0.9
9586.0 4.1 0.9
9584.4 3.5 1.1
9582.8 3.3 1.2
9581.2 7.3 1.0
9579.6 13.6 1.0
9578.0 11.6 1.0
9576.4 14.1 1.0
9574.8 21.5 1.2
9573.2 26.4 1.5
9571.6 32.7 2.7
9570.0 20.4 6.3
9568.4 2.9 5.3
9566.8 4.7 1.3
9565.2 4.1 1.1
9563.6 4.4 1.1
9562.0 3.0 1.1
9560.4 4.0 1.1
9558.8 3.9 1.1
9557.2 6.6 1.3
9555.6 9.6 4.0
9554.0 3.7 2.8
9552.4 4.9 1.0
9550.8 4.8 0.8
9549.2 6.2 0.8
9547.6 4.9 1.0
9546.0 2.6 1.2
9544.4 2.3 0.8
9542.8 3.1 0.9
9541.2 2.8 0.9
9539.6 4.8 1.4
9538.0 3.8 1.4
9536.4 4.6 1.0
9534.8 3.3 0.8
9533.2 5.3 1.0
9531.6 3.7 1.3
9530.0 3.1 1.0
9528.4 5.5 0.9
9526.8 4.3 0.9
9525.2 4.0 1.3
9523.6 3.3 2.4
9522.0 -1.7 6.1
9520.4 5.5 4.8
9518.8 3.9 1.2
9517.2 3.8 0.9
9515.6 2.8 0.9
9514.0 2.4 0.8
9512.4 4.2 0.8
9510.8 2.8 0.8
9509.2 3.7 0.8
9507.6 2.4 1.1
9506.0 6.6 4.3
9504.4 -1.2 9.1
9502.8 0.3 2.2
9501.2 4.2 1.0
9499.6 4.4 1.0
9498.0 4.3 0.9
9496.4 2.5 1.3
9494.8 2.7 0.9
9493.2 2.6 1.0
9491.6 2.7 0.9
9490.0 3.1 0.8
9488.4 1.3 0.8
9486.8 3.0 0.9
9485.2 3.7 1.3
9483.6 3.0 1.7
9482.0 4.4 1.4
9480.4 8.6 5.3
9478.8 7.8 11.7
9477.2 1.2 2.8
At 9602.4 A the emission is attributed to [N II]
